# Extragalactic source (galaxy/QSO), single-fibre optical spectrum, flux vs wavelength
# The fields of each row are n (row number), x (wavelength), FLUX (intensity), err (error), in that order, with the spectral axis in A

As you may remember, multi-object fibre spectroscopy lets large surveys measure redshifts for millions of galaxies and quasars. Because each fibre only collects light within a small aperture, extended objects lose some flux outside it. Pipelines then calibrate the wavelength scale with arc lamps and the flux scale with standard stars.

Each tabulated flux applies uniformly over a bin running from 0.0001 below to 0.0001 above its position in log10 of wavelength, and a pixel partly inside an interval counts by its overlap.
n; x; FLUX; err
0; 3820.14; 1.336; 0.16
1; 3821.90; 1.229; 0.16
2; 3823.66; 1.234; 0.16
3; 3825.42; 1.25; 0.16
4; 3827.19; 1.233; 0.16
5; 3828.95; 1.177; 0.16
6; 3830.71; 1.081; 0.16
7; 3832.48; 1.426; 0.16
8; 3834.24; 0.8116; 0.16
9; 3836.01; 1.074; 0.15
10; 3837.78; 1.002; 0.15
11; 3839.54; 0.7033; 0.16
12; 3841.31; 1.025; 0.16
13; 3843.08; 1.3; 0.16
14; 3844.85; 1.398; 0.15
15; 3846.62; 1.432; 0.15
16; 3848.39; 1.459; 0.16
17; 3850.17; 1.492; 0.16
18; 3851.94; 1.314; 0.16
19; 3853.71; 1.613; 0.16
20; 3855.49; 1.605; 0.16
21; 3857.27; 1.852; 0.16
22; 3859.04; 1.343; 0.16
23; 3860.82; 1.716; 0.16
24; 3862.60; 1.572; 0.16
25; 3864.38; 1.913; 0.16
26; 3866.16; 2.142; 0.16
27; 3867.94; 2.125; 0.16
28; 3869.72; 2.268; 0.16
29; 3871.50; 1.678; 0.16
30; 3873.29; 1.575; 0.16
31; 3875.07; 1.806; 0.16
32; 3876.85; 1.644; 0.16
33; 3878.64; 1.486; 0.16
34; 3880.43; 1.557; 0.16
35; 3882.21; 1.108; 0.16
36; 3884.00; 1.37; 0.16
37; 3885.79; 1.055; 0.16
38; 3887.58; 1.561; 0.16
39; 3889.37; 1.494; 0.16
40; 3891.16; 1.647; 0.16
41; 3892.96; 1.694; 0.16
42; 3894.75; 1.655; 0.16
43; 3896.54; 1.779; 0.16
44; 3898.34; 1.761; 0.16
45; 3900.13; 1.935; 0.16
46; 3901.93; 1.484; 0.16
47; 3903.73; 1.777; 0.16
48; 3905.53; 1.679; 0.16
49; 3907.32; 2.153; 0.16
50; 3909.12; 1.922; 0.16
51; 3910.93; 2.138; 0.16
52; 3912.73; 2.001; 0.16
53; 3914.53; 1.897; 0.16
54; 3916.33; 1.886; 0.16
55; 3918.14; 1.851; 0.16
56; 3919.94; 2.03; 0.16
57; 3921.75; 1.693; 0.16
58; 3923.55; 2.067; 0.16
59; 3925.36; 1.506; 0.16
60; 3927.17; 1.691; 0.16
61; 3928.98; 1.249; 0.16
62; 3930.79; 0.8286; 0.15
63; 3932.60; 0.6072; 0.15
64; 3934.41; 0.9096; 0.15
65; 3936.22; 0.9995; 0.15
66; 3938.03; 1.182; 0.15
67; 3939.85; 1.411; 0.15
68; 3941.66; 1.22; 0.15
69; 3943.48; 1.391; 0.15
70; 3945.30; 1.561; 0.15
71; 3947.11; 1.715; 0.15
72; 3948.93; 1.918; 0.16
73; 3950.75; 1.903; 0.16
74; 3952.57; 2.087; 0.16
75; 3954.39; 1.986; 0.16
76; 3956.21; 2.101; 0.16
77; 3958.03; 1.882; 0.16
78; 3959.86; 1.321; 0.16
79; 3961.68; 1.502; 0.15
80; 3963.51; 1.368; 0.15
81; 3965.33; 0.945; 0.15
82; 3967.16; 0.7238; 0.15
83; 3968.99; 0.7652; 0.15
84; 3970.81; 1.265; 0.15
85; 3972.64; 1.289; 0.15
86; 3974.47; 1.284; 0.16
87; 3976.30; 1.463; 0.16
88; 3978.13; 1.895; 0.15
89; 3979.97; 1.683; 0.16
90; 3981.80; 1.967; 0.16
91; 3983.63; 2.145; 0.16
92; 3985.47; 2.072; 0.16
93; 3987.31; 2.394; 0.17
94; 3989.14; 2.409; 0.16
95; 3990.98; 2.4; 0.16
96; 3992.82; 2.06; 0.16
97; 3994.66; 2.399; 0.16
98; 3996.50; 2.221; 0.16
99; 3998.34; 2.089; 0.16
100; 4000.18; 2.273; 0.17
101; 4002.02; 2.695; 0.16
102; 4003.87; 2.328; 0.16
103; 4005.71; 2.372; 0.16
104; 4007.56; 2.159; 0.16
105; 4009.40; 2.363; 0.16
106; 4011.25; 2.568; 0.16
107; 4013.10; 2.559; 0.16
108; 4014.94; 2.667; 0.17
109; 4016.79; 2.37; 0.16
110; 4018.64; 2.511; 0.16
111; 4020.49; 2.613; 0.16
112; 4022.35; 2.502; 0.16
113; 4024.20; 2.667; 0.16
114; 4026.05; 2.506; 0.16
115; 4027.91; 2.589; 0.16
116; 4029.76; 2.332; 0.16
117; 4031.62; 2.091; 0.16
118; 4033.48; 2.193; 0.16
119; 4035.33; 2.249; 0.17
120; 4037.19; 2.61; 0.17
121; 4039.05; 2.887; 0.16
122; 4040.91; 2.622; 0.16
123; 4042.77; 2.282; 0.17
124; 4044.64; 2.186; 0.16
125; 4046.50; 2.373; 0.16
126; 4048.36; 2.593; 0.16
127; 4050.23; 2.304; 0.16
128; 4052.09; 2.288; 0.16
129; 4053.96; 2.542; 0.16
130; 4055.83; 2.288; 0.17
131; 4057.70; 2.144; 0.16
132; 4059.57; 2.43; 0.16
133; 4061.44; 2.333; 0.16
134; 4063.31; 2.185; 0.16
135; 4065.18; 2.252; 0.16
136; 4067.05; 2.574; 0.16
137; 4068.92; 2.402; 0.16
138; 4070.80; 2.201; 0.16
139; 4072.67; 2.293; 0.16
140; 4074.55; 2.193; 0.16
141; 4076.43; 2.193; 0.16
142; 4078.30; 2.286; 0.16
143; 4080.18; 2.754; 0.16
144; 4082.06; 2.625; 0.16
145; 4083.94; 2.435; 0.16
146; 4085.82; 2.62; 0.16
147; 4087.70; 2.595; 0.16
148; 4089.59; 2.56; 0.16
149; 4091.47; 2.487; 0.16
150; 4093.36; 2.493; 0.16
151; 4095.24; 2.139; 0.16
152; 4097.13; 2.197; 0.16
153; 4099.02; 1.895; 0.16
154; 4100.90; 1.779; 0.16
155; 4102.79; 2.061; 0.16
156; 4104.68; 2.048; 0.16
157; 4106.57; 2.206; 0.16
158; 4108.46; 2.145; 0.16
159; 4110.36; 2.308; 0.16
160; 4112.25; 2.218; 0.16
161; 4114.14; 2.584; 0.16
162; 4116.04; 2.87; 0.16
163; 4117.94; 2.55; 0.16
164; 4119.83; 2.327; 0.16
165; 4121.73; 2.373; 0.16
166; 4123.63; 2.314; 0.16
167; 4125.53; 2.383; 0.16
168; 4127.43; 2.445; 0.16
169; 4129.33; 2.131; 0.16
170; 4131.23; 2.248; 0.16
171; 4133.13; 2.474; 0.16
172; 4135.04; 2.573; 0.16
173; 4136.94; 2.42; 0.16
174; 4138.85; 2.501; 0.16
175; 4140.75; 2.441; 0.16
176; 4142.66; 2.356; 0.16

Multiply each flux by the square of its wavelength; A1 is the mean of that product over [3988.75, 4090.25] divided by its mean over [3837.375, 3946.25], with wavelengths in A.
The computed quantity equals 1.66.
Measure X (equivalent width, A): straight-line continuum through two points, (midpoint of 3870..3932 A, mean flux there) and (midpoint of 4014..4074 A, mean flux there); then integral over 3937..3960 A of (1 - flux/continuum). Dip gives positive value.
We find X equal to 2.90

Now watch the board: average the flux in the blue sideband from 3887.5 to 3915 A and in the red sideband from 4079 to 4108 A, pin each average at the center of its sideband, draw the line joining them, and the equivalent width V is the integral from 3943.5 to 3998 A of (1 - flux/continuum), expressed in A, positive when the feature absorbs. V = 6.6 A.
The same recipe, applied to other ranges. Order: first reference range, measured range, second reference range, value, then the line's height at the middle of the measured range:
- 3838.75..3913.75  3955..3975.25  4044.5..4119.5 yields 6.38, 1.94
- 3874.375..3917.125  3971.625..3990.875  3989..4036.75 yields 2.87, 2.2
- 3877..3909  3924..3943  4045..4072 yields 6.38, 1.79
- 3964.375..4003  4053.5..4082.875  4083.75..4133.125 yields -2.52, 2.17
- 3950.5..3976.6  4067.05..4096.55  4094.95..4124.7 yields -4.52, 2.1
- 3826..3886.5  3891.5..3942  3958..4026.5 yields 2.45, 1.7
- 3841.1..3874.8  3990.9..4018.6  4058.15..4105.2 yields -3.78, 2.09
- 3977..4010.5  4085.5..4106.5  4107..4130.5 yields 0.92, 2.35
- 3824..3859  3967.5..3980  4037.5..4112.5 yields 3.69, 1.88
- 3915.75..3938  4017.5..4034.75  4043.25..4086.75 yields -2.78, 2.1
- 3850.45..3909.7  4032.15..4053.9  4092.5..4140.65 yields -3.14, 2.11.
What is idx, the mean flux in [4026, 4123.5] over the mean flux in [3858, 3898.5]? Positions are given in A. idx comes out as 1.43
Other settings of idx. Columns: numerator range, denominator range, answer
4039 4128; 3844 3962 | 1.44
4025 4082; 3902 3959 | 1.44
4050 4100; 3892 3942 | 1.47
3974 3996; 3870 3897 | 1.31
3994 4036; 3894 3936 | 1.45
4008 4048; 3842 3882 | 1.50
